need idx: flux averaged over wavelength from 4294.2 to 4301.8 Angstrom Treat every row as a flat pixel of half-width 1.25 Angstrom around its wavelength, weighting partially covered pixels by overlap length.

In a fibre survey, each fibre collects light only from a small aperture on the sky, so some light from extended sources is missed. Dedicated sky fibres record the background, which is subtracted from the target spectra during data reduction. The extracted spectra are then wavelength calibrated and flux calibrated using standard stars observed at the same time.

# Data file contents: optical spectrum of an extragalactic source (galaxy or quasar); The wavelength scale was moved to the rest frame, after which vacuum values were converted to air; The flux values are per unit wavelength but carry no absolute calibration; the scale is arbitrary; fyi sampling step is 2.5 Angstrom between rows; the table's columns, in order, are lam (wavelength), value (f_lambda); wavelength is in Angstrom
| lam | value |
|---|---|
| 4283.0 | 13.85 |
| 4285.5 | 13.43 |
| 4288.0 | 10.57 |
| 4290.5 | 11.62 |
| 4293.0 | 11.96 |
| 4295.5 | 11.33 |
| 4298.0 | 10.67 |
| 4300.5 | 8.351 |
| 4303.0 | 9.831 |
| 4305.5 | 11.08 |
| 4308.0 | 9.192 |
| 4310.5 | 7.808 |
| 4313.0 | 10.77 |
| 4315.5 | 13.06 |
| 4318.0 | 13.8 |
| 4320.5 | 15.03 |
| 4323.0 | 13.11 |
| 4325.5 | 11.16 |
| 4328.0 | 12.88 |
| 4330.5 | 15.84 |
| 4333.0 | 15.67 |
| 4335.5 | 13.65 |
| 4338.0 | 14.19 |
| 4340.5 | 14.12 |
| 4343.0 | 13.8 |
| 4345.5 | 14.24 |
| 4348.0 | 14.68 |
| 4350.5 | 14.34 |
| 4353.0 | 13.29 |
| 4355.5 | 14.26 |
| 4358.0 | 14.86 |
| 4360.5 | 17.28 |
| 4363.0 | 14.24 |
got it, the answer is 10.1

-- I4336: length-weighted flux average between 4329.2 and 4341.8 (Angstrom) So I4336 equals 14.7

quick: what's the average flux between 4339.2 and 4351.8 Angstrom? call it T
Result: 14.2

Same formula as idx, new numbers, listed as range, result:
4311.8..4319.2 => 12.5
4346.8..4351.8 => 14.5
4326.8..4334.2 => 14.8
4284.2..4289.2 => 12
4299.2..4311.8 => 9.26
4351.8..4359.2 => 14.1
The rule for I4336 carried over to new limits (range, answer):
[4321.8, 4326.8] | 12.1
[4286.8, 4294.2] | 11.4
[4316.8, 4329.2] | 13.2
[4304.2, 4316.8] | 10.4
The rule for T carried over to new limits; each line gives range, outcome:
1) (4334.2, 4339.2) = 13.9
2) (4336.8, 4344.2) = 14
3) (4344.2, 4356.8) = 14.2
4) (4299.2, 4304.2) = 9.1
